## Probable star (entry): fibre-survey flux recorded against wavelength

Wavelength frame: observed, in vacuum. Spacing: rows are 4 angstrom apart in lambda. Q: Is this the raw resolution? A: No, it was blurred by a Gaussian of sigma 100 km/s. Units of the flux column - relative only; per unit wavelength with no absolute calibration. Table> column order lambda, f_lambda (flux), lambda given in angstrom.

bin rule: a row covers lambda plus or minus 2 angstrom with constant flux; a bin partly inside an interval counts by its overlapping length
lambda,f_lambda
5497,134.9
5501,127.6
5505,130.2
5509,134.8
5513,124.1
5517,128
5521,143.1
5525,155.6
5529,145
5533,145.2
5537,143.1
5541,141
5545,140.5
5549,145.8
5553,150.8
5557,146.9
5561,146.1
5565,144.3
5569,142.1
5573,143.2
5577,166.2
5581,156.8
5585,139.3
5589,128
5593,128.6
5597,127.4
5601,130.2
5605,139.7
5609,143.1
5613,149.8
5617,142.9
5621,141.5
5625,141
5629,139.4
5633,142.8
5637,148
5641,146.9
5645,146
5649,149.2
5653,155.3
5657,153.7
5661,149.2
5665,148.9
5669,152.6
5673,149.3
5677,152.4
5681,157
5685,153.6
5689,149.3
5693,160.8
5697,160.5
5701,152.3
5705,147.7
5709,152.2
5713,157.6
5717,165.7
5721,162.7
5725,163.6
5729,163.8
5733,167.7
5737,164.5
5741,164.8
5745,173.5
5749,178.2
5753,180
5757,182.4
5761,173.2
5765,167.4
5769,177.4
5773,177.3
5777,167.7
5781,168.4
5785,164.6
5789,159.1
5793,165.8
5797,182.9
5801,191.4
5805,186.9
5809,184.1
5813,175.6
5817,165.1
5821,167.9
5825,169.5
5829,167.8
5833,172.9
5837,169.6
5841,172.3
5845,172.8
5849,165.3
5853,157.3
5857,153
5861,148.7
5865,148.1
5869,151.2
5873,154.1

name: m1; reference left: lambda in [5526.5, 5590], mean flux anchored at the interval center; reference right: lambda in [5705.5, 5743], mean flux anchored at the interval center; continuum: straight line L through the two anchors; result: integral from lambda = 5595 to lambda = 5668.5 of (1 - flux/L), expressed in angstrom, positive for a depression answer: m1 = 4.1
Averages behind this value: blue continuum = 146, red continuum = 162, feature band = 144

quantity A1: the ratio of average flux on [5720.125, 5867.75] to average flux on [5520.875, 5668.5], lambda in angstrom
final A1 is 1.2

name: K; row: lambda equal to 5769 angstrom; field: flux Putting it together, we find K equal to 177.4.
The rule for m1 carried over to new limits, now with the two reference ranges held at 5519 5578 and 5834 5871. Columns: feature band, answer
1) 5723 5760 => -3.8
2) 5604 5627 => 1.0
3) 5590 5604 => 1.8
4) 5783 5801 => -1.5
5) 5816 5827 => -0.6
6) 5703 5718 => -0.1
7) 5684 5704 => -0.3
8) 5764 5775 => -1.3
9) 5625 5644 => 0.8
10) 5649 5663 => -0.1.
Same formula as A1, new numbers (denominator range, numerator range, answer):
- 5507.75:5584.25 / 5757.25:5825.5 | 1.20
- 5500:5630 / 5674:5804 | 1.18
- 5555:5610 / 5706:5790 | 1.19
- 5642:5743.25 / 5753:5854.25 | 1.11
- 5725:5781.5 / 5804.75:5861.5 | 0.98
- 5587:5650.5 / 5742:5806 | 1.24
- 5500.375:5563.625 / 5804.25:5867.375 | 1.18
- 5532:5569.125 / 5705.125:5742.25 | 1.12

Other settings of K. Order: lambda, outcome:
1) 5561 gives 146.1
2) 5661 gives 149.2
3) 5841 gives 172.3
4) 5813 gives 175.6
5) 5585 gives 139.3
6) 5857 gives 153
